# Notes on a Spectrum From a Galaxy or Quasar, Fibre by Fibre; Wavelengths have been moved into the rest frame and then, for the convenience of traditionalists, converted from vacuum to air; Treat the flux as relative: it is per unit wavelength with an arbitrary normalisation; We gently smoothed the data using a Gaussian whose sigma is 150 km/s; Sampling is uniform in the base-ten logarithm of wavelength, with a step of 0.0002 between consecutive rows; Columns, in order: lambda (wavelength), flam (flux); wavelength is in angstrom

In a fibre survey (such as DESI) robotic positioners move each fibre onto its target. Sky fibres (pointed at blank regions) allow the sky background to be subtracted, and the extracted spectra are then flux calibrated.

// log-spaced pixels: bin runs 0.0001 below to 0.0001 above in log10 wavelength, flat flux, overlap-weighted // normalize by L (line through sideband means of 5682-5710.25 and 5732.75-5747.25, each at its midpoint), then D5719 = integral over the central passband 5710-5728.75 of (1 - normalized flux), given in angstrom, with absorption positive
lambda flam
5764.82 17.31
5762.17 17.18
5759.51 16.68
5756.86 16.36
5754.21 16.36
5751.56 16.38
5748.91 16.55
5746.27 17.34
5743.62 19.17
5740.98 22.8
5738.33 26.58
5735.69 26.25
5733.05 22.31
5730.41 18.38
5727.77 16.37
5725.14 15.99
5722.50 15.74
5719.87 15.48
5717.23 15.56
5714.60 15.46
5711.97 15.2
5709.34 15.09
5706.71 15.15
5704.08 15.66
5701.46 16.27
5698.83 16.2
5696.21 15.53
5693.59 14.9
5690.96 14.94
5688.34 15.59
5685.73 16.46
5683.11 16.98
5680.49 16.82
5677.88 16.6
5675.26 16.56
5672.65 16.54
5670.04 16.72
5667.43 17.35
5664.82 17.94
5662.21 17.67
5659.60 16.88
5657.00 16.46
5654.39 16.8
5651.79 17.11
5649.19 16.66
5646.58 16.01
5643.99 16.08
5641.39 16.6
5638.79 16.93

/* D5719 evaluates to 3.5 angstrom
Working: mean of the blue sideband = 15.7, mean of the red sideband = 22.5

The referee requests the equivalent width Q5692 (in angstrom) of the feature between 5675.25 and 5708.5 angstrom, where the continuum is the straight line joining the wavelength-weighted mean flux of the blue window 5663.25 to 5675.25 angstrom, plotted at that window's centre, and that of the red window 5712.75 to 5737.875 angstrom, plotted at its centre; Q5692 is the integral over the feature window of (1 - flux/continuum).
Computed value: 3.02 angstrom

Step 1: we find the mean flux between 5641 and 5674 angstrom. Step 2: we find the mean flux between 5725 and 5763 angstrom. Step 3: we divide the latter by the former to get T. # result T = 1.13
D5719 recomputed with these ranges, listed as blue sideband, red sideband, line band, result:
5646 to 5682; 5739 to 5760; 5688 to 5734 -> 3.81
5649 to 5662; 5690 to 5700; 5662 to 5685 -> -1.10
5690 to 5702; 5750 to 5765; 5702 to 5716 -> 0.36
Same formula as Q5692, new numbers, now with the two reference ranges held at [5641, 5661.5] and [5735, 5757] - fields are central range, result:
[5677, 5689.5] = 0.8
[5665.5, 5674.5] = 0.2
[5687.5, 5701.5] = 2.0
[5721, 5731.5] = 1.4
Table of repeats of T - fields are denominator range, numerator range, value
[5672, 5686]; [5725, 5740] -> 1.28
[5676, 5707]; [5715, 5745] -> 1.21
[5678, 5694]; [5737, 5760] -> 1.17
